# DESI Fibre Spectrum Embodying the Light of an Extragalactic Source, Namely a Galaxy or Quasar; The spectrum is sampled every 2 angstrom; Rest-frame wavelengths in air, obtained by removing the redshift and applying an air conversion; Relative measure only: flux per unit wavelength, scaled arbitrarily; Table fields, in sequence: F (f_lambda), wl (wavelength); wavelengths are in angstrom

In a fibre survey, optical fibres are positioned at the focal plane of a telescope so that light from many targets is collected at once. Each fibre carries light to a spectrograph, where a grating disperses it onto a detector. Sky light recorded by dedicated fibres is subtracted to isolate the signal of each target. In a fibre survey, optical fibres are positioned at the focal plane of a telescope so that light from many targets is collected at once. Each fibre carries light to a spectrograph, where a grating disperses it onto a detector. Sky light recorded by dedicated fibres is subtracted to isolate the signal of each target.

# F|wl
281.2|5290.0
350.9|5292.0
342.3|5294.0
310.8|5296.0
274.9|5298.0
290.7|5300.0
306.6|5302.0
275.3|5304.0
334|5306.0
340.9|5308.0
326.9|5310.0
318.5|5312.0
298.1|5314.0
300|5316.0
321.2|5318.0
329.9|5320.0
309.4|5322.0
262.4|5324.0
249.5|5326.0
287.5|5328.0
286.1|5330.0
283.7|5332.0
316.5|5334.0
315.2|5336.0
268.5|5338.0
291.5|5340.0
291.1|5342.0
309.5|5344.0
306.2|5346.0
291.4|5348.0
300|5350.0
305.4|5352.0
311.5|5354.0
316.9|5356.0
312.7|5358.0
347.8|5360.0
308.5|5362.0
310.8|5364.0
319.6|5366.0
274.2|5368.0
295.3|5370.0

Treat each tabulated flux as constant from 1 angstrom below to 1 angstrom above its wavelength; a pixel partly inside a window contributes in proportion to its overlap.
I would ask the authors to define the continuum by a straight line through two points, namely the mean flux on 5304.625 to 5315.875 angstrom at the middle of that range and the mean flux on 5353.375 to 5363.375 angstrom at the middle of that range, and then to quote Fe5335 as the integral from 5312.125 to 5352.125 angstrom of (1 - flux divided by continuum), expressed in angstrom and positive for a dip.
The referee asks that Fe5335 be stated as 2.9 angstrom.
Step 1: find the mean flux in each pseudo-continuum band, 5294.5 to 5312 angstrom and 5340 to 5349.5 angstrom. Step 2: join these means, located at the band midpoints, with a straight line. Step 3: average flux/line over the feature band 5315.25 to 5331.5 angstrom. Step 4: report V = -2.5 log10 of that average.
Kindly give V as 0.04 mag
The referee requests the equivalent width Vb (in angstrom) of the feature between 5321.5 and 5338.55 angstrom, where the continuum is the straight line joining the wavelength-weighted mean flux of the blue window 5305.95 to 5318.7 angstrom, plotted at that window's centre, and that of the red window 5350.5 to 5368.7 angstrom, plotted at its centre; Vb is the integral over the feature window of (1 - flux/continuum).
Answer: 1.6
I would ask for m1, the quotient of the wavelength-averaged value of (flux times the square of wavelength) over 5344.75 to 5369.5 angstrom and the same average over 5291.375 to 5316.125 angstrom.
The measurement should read 1.01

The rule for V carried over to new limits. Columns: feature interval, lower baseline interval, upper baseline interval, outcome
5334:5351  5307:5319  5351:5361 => 0.07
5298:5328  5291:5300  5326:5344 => 0.01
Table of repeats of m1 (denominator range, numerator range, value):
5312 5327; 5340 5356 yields 1.03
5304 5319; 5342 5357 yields 0.98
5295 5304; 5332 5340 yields 1.03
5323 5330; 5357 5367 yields 1.20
